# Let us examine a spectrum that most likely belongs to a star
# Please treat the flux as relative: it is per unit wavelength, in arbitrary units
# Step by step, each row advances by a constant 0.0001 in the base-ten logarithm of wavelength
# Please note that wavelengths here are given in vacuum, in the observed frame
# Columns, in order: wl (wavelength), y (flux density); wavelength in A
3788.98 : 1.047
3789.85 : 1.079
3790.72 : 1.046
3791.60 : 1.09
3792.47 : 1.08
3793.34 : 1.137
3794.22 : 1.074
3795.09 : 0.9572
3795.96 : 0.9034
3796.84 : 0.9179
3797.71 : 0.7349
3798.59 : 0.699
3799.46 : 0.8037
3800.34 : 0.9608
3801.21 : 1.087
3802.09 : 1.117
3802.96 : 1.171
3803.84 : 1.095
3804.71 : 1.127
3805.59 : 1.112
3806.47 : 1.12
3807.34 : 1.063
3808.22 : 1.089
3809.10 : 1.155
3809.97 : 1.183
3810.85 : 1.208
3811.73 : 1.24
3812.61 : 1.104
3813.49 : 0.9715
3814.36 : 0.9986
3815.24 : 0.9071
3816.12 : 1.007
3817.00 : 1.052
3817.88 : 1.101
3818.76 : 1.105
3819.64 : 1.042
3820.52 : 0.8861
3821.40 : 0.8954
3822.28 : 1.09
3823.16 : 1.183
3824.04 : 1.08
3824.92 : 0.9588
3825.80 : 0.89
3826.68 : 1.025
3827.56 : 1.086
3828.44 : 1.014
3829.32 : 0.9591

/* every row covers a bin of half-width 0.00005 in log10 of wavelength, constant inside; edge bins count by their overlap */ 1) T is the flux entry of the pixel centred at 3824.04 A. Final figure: 1.08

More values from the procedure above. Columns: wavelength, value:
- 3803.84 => 1.095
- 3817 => 1.052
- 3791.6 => 1.09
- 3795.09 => 0.9572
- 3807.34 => 1.063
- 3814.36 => 0.9986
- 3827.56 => 1.086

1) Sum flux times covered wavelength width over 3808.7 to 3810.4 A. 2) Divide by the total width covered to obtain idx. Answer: 1.17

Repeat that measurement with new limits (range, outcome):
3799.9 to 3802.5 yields 1.05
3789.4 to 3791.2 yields 1.06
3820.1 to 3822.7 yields 0.957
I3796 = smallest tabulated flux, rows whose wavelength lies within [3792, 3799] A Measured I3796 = 0.699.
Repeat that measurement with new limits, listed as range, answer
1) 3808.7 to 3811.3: 1.155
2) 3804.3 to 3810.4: 1.063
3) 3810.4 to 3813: 1.104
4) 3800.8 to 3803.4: 1.087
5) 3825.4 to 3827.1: 0.89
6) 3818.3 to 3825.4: 0.8861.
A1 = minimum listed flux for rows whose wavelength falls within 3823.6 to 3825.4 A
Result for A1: 0.9588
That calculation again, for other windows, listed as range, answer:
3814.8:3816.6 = 0.9071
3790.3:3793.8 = 1.046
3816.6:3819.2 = 1.052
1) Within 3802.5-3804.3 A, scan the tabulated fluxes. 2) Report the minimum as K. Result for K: 1.095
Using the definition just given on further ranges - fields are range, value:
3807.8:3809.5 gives 1.089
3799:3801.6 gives 0.8037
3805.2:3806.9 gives 1.112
